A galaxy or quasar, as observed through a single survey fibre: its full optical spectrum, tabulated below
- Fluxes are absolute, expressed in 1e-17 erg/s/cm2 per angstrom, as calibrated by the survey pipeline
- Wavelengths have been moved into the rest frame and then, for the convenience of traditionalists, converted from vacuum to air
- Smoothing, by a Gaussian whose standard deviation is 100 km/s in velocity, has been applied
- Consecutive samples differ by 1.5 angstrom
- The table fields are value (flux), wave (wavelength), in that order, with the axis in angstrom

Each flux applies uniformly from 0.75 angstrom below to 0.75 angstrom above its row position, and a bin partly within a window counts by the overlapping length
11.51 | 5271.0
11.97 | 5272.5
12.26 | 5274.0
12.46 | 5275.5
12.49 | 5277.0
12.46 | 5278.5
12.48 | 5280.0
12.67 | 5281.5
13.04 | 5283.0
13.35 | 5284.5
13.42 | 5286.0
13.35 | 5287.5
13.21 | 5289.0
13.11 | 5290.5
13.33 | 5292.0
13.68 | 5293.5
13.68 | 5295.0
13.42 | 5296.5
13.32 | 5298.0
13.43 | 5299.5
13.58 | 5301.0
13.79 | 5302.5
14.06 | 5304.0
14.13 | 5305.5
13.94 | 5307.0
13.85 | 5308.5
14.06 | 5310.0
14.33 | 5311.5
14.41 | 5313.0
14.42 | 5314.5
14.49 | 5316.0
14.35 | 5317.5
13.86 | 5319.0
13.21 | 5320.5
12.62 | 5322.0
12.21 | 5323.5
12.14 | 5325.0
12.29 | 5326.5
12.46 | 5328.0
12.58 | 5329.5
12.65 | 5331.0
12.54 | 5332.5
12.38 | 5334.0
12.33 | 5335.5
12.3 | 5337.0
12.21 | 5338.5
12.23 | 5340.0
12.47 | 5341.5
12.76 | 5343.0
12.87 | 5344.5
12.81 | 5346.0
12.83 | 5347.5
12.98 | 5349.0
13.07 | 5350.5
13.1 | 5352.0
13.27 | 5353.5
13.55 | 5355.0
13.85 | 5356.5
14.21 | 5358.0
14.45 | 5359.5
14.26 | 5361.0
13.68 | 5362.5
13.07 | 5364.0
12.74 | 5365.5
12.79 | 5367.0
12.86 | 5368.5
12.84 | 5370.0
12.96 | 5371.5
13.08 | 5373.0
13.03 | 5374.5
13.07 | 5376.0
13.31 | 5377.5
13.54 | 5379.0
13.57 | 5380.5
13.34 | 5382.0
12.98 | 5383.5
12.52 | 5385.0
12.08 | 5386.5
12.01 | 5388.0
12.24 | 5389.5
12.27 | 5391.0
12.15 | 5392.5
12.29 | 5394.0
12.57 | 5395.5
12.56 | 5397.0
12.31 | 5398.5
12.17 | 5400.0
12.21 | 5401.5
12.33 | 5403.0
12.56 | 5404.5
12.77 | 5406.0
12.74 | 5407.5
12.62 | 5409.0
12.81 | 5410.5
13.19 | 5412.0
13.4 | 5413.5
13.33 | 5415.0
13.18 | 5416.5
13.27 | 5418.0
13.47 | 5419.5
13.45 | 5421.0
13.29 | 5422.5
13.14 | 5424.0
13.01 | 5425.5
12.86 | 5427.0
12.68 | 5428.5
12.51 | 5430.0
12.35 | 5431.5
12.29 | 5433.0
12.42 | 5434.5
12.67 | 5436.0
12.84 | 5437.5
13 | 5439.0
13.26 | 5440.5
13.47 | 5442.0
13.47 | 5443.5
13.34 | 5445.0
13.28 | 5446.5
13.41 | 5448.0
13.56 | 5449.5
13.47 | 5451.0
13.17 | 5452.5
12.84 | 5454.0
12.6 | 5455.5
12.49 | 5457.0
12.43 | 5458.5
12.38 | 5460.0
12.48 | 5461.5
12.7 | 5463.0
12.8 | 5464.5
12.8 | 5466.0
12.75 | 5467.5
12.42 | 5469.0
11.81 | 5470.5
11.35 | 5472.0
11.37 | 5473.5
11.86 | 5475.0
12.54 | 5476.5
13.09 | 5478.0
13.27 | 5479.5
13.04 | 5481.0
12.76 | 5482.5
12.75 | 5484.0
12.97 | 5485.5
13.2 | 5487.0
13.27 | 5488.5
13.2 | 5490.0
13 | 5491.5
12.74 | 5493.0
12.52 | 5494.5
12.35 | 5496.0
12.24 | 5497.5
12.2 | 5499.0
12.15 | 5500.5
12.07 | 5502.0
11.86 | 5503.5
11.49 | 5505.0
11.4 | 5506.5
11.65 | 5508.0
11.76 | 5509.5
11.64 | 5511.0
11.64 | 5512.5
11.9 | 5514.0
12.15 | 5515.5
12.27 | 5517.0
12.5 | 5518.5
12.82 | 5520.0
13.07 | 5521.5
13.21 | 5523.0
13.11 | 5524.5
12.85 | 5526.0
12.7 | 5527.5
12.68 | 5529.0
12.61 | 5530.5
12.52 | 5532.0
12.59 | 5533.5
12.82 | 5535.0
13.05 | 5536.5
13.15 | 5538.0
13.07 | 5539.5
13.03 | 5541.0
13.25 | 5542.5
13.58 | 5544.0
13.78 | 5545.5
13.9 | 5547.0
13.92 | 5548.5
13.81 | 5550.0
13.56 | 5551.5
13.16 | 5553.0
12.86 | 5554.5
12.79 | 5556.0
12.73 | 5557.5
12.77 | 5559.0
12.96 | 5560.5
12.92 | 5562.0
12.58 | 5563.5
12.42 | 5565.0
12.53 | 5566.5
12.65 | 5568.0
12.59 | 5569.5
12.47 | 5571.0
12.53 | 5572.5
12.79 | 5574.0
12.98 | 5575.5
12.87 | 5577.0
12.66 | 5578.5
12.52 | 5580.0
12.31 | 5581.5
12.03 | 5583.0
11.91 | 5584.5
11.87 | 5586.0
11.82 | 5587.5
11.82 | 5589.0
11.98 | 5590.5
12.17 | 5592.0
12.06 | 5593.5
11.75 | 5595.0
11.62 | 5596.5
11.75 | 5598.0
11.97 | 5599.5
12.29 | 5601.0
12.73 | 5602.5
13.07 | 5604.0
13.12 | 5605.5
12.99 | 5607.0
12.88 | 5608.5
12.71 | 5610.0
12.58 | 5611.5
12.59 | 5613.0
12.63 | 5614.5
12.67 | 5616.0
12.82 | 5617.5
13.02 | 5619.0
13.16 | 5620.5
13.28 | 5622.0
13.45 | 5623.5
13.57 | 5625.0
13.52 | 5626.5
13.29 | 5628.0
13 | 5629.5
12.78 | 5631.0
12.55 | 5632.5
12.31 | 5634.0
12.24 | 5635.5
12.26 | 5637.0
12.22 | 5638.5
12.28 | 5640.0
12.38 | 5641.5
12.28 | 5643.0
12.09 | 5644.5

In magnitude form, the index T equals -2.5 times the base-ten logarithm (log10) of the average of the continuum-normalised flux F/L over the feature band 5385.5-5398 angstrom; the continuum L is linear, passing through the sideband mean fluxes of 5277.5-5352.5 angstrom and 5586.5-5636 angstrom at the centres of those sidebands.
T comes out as 0.06 mag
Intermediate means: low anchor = 13.2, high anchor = 12.6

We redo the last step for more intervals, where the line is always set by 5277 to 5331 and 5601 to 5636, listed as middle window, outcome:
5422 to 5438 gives 0.04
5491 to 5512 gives 0.09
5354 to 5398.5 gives 0.02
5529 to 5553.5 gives -0.02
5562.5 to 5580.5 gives 0.03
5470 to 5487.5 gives 0.05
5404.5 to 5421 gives 0.01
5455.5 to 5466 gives 0.05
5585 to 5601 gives 0.09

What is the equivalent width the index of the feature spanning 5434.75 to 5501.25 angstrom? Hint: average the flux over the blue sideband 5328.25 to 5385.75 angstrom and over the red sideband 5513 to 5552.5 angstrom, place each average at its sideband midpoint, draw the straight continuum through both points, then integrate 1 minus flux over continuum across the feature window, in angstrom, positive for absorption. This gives 1.26 angstrom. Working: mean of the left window 13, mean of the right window 13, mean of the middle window 12.8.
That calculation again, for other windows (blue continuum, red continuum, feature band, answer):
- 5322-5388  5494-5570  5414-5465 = -0.7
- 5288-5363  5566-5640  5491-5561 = 0.5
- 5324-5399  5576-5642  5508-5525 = 0.4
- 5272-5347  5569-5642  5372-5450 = 0.3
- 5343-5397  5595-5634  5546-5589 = 0.3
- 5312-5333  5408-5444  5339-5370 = -0.1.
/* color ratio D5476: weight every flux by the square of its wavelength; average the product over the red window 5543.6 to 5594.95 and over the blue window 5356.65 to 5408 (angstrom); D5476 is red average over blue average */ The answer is 1.06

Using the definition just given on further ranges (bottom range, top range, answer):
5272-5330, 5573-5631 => 1.06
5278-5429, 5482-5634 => 1.04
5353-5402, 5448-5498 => 1.01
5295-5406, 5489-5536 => 1.01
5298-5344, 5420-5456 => 1.03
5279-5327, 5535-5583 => 1.06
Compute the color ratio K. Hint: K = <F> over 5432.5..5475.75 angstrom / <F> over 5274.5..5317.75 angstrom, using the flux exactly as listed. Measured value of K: 0.9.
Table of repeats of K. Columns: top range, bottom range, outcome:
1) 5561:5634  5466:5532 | 1.01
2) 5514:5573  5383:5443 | 1.01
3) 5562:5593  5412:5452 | 0.95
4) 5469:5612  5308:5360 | 0.96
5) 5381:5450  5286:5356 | 0.97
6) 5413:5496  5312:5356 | 0.99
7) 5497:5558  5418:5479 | 0.99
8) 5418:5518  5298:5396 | 0.96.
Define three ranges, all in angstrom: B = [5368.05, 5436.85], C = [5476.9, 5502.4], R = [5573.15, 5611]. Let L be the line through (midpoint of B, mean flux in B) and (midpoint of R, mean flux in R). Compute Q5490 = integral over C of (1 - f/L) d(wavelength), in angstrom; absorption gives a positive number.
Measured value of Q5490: -0.4 angstrom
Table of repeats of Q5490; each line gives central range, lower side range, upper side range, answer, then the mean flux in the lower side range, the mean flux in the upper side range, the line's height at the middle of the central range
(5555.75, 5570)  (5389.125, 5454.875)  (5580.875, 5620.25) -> -0.25 angstrom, 12.9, 12.4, 12.5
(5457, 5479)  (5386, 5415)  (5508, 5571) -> 0.52 angstrom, 12.5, 12.8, 12.7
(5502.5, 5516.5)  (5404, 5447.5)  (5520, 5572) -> 1.35 angstrom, 13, 13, 13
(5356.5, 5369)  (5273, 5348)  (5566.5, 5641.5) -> -0.50 angstrom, 13.1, 12.6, 13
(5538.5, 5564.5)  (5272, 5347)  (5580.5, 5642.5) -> -1.17 angstrom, 13.1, 12.5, 12.6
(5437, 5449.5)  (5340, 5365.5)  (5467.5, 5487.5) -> -0.57 angstrom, 13.3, 12.5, 12.7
